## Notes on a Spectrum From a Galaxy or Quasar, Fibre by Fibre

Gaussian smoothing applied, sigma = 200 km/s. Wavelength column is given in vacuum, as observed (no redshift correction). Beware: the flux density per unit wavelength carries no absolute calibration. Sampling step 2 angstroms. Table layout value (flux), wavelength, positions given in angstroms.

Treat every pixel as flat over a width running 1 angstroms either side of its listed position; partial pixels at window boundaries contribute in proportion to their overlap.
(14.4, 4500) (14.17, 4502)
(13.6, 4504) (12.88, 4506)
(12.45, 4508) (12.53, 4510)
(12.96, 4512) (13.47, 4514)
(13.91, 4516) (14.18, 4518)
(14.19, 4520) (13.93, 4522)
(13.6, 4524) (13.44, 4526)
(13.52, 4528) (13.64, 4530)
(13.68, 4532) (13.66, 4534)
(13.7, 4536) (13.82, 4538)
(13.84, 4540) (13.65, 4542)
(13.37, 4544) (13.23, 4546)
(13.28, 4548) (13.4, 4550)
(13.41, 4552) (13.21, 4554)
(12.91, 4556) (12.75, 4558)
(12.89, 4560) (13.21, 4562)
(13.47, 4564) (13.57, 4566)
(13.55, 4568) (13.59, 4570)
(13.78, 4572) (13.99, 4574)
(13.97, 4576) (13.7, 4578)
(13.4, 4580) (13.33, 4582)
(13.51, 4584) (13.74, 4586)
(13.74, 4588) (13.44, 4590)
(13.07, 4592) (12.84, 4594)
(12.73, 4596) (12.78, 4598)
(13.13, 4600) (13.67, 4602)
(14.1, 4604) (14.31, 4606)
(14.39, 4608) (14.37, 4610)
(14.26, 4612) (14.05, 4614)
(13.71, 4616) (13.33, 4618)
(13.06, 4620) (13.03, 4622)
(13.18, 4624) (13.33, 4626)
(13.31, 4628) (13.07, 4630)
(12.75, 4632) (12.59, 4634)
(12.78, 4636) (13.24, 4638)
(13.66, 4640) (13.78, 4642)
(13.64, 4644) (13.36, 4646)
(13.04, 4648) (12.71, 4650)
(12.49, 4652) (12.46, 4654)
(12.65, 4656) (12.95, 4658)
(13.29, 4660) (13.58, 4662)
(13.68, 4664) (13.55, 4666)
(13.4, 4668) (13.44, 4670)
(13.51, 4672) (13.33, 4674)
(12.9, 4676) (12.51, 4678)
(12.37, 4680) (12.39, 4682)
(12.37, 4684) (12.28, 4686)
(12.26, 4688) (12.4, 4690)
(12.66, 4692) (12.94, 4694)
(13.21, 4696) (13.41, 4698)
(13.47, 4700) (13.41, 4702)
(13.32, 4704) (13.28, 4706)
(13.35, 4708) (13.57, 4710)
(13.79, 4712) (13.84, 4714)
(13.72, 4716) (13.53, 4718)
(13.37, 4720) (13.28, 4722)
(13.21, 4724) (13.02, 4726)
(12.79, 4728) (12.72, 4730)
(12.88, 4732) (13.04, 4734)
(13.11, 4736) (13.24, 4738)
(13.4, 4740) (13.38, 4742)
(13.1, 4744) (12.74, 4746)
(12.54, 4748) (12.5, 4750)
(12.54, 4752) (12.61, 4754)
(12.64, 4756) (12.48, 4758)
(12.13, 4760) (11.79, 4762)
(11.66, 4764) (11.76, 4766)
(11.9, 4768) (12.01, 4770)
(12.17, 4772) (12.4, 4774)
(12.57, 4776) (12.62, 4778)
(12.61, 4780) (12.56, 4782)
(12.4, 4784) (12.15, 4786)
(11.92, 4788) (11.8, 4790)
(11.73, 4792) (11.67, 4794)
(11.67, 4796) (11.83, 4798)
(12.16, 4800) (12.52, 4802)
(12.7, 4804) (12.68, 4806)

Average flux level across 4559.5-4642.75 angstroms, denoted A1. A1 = 13.5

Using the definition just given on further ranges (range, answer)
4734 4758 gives 12.9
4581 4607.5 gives 13.4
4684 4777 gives 12.9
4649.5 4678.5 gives 13.1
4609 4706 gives 13.1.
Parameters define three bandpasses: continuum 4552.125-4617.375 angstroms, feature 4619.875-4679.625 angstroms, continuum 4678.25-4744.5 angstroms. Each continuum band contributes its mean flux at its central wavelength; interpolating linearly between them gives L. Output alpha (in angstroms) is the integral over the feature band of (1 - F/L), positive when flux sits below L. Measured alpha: 0.8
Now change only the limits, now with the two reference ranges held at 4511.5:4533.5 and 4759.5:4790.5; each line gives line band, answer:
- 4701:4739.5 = -2.5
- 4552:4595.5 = -0.1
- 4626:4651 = -0.3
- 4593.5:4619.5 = -1.0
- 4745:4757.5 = -0.3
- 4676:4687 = 0.3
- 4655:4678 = -0.8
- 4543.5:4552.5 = 0.1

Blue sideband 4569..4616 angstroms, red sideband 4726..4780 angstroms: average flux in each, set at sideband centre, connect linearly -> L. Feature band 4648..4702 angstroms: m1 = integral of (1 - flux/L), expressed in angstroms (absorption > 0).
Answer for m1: 0.6 angstroms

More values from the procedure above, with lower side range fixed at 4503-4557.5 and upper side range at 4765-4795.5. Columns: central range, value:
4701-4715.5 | -1.2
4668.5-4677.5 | -0.4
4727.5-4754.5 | -1.2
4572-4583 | -0.4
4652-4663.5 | -0.2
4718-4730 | -0.7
